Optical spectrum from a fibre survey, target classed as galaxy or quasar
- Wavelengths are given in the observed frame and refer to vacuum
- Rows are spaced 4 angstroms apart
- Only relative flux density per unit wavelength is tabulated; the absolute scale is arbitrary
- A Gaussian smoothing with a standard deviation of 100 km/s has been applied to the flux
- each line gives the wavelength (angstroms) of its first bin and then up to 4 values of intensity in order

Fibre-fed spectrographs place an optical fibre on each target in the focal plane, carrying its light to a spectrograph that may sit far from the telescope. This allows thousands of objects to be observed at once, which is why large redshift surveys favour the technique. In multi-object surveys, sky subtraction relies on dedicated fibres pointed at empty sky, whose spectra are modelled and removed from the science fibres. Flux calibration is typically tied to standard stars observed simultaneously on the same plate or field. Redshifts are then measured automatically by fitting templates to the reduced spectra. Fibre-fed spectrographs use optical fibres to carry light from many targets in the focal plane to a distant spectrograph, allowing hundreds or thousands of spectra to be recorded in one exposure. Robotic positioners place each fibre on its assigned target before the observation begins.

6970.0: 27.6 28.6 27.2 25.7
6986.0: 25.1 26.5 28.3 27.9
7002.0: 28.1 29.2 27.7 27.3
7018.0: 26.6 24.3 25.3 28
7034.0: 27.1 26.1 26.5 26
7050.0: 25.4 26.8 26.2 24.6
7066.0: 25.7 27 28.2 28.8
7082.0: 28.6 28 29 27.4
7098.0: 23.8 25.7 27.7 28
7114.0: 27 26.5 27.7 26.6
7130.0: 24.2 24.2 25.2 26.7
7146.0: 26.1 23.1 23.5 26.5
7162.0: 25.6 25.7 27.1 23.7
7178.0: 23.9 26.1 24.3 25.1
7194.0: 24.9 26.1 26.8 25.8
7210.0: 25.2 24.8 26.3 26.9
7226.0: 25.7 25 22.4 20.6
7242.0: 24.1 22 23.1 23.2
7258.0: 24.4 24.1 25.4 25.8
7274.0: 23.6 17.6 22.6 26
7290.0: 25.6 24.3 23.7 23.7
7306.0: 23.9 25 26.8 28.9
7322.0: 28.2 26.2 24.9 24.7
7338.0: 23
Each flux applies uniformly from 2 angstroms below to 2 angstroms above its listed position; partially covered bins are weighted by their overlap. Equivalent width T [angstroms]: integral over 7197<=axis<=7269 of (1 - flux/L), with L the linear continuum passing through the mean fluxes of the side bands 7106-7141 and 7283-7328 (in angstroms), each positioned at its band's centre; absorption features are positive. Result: 3.68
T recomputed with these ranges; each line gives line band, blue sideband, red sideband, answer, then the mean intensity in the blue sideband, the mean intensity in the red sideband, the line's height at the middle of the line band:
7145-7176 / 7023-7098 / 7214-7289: 0.2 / 26.8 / 23.9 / 25.3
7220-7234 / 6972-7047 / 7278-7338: 0.1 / 26.9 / 25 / 25.5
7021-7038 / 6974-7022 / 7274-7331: 0.4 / 27.2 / 24.8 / 26.9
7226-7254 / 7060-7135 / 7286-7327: 3.1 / 26.8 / 25.6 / 26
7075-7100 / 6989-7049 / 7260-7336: -1.1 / 27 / 24.8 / 26.4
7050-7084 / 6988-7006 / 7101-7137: 0.1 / 27.9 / 26.4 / 27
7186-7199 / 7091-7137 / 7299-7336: 0.5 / 26.3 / 25.8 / 26.1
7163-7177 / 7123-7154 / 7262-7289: -0.3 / 25.1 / 23.6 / 24.8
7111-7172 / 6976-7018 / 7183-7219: 0.6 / 27.3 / 25.5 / 26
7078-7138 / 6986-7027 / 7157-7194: -1.8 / 27.1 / 25.3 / 26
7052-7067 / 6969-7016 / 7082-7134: 0.7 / 27.4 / 26.8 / 27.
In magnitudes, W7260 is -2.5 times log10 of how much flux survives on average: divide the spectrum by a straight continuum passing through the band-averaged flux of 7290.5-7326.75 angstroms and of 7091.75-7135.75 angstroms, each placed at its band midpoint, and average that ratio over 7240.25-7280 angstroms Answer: 0.11 mag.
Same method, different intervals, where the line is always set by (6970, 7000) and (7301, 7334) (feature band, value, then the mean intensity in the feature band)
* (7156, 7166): 0.02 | 26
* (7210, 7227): 0.02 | 25.9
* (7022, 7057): 0.03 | 26.3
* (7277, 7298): 0.11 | 23.5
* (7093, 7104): 0.05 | 25.5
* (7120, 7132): 0.02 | 26.2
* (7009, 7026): 0.03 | 26.3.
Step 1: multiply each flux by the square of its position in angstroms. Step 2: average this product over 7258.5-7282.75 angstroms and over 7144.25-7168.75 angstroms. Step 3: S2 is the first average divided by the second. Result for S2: 0.96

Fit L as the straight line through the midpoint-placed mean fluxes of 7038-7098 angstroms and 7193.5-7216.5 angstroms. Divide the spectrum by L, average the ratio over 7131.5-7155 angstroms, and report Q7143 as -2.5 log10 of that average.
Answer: 0.06 mag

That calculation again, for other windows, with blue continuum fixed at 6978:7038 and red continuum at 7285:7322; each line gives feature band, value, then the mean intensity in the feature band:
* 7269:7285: 0.14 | 22.4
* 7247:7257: 0.11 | 23.2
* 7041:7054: 0.03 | 26.1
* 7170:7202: 0.04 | 25.1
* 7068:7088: -0.06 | 28.1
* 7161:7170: 0.01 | 26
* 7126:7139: 0.06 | 24.8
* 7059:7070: 0.04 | 25.6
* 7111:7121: -0.02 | 27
